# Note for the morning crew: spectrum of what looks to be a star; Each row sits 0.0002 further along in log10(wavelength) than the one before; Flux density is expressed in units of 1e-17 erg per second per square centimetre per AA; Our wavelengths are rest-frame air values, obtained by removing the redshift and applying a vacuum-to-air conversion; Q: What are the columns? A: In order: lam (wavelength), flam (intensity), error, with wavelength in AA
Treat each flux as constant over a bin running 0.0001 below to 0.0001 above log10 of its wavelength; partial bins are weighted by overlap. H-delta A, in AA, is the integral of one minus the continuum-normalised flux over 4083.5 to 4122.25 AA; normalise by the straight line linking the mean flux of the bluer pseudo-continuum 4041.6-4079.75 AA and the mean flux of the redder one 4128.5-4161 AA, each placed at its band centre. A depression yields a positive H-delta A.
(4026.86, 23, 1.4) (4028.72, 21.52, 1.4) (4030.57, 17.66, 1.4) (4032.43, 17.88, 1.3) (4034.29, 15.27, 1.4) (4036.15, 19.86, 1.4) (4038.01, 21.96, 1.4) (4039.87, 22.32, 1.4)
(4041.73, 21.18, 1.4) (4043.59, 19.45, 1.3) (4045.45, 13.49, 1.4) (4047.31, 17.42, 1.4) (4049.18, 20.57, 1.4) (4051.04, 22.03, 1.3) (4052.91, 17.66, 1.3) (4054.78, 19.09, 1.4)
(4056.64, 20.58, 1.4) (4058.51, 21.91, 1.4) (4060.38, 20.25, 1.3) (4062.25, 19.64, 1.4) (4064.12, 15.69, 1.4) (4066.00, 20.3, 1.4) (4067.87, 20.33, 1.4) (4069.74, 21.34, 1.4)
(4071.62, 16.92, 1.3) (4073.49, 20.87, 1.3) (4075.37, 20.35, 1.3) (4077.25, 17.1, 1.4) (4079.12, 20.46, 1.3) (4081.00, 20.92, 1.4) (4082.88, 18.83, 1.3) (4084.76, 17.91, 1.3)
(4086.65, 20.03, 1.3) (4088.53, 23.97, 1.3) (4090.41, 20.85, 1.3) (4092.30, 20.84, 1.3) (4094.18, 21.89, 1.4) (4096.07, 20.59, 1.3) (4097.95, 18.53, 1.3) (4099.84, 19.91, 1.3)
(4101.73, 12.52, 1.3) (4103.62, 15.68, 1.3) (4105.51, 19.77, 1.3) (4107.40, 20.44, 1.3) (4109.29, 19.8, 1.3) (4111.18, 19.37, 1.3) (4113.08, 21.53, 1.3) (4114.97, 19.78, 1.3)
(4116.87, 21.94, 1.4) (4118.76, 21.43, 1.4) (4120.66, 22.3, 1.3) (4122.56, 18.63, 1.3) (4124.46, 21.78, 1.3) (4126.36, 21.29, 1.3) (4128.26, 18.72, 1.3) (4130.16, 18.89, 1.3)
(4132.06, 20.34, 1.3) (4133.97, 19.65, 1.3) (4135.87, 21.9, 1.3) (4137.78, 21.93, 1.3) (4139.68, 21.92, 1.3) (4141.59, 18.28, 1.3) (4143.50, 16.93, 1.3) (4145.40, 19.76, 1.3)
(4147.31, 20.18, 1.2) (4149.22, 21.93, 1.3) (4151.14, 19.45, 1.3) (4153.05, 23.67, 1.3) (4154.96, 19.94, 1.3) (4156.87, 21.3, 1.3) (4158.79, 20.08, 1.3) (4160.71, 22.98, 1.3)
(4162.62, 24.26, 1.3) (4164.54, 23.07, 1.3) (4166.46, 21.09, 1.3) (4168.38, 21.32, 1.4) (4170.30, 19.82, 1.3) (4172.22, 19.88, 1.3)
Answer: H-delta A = -0.1 AA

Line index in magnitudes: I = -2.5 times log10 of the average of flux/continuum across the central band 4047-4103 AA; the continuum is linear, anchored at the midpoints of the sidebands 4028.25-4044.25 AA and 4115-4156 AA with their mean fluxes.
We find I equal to 0.02 mag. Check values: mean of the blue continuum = 19.6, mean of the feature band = 19.6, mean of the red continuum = 20.5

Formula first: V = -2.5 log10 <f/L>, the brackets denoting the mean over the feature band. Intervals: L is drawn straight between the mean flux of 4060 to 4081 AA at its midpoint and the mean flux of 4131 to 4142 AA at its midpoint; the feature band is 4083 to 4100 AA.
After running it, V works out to -0.03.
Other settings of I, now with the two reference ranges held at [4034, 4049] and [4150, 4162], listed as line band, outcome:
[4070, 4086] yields 0.030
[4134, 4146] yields 0.048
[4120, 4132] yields 0.027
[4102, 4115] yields 0.072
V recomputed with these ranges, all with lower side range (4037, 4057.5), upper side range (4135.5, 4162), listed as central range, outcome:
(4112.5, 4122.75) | -0.04 mag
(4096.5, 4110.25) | 0.12 mag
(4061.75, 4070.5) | 0.02 mag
